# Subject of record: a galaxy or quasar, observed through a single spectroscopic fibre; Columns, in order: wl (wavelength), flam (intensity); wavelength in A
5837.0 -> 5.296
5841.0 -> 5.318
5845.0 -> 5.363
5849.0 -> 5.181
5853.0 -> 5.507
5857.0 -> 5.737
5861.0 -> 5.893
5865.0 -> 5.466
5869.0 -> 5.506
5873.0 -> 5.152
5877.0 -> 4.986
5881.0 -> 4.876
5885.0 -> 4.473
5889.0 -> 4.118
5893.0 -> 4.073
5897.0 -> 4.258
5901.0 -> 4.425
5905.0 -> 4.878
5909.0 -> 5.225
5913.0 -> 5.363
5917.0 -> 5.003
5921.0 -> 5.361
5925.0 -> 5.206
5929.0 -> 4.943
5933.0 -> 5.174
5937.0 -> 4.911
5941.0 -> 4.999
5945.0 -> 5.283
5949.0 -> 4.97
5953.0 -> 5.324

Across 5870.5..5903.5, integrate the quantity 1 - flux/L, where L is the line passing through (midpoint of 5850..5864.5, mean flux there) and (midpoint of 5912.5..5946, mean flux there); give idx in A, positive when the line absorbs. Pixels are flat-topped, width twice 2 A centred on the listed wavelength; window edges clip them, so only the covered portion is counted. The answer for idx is 5.3 A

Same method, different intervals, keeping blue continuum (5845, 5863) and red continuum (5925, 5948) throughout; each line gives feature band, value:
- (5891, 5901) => 2.1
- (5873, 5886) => 1.3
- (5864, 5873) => 0.1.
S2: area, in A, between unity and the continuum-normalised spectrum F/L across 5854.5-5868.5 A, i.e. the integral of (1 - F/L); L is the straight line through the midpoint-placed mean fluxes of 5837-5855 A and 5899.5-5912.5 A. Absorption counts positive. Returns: -1.2 A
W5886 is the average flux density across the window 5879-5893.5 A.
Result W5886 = 4.42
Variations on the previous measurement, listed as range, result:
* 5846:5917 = 5.01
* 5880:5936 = 4.81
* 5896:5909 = 4.65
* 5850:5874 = 5.54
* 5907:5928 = 5.22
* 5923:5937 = 5.08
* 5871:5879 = 5.07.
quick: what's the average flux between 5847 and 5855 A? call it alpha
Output 5.34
